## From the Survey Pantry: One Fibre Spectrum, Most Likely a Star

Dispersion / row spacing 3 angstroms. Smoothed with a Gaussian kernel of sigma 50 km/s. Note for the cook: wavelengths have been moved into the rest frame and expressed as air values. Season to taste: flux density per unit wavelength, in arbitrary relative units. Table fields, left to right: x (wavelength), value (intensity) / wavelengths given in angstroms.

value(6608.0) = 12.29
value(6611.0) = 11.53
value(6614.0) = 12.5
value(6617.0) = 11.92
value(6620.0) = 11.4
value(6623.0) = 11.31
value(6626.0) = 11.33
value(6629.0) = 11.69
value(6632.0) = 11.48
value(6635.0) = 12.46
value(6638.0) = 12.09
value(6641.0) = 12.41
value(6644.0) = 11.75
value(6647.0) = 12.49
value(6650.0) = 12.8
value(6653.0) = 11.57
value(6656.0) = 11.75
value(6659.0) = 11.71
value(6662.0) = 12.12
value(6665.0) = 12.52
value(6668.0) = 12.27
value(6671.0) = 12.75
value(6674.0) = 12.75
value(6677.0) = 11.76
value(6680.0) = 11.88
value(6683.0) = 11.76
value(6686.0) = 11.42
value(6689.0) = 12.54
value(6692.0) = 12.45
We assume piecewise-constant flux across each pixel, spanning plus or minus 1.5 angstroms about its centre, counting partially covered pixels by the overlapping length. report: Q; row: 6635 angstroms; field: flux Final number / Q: 12.46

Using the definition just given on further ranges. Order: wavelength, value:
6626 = 11.33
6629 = 11.69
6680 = 11.88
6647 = 12.49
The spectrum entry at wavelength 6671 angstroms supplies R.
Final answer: 12.75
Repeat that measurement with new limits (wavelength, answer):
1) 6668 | 12.27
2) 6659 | 11.71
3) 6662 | 12.12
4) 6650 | 12.8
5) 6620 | 11.4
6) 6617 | 11.92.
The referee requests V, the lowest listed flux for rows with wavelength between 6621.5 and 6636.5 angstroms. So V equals 11.31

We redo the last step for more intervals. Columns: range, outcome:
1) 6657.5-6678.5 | 11.71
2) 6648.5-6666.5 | 11.57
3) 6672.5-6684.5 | 11.76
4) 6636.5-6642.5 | 12.09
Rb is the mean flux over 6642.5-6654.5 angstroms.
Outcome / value 12.2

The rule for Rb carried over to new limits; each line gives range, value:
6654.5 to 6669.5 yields 12.1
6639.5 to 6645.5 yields 12.1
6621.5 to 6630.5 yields 11.4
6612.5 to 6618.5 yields 12.2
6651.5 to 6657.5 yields 11.7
